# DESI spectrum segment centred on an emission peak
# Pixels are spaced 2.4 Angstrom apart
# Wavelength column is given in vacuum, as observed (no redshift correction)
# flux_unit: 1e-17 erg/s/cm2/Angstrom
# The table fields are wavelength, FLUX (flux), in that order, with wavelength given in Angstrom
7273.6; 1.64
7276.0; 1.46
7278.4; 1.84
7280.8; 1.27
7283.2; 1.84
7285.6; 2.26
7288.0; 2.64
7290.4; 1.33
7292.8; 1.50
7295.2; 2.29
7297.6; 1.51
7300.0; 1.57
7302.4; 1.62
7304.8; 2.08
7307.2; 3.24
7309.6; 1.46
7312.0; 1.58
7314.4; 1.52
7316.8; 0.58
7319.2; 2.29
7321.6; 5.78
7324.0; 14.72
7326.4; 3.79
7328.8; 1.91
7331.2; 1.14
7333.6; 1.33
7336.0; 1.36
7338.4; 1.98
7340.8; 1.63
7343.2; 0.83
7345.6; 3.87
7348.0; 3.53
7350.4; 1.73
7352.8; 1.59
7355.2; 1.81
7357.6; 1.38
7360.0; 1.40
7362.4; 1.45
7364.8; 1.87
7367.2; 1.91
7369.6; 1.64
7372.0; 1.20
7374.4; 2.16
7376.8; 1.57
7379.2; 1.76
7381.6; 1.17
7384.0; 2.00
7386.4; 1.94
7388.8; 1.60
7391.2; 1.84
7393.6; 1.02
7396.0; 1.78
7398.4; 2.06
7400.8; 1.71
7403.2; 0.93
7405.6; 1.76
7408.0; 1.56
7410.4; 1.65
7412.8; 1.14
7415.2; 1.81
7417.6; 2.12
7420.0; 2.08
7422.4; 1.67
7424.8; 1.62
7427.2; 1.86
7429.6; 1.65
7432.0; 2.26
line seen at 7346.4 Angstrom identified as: [N II] 6583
